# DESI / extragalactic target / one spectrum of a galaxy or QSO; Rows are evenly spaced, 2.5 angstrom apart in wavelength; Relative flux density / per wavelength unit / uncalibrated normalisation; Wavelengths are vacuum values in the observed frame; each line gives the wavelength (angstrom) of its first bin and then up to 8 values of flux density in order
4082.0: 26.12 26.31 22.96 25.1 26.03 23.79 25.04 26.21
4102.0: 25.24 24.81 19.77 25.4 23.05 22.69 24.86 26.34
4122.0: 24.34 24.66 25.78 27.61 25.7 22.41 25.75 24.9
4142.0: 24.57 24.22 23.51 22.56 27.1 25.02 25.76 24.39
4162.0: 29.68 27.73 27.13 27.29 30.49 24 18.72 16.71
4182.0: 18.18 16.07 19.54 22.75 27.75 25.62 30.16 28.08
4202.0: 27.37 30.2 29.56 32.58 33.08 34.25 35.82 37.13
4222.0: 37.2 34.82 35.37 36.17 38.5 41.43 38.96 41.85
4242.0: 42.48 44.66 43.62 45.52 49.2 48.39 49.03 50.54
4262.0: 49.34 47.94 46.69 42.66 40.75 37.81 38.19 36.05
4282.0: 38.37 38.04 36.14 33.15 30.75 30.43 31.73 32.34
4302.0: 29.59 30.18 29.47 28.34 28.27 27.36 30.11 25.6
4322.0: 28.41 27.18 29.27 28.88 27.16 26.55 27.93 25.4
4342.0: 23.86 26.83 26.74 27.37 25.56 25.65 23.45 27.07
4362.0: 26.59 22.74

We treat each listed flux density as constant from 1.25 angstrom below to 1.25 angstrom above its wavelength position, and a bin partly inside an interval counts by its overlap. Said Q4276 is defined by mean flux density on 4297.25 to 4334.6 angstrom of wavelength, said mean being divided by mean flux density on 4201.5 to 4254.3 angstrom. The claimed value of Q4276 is 0.8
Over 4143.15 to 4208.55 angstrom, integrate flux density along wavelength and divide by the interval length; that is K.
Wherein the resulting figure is 25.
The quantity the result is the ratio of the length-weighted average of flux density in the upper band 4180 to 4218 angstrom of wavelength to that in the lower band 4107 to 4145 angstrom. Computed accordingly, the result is 1.10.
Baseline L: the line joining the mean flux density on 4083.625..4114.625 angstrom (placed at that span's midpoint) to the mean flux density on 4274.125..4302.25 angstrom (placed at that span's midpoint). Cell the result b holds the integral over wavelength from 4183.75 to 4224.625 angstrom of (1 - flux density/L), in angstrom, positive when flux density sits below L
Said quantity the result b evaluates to 0.7 angstrom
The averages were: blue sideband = 24.4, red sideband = 34.4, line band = 29.5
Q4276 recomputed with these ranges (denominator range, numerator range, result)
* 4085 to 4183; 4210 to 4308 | 1.58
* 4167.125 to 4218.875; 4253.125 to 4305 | 1.47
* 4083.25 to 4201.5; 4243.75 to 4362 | 1.38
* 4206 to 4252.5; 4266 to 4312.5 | 0.90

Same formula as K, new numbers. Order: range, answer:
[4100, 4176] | 25.2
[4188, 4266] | 37.7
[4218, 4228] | 36.1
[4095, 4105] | 25.2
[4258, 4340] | 33.8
